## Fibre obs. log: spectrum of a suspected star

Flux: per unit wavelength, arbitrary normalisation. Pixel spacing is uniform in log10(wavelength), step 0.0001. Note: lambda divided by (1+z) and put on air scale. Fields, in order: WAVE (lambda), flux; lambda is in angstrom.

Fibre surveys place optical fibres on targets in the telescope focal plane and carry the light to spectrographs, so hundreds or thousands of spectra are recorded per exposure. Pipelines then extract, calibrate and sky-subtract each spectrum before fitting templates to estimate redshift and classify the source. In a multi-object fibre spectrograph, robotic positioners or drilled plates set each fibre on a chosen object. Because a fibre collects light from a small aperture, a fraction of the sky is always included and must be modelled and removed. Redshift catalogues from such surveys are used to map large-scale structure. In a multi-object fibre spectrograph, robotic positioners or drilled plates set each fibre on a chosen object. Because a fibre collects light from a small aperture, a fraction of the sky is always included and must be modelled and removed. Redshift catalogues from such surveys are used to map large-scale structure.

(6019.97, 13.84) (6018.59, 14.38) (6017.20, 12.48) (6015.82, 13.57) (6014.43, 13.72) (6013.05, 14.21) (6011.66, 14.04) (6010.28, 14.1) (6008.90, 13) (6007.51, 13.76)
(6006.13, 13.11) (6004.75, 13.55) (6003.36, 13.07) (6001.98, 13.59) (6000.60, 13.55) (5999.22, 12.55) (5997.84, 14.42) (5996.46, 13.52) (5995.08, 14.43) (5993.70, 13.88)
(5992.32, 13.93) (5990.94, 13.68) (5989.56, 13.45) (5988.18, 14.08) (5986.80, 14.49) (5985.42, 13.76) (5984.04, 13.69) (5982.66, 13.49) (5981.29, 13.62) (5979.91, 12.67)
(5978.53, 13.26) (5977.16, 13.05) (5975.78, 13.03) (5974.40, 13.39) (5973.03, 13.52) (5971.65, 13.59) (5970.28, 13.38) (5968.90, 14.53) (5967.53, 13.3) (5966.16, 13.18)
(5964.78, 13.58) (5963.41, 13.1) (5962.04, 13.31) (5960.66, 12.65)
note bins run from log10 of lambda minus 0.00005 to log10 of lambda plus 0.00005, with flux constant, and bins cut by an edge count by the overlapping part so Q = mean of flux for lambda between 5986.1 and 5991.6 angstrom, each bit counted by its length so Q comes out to 13.9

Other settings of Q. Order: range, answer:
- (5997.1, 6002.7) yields 13.5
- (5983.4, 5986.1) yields 13.7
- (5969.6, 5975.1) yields 13.5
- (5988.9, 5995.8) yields 13.9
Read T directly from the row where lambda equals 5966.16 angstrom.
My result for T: 13.18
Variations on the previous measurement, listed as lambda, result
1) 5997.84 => 14.42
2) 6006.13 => 13.11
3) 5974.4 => 13.39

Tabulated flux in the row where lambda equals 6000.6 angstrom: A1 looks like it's 13.55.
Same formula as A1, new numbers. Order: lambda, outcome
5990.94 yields 13.68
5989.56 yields 13.45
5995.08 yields 14.43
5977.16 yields 13.05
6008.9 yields 13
